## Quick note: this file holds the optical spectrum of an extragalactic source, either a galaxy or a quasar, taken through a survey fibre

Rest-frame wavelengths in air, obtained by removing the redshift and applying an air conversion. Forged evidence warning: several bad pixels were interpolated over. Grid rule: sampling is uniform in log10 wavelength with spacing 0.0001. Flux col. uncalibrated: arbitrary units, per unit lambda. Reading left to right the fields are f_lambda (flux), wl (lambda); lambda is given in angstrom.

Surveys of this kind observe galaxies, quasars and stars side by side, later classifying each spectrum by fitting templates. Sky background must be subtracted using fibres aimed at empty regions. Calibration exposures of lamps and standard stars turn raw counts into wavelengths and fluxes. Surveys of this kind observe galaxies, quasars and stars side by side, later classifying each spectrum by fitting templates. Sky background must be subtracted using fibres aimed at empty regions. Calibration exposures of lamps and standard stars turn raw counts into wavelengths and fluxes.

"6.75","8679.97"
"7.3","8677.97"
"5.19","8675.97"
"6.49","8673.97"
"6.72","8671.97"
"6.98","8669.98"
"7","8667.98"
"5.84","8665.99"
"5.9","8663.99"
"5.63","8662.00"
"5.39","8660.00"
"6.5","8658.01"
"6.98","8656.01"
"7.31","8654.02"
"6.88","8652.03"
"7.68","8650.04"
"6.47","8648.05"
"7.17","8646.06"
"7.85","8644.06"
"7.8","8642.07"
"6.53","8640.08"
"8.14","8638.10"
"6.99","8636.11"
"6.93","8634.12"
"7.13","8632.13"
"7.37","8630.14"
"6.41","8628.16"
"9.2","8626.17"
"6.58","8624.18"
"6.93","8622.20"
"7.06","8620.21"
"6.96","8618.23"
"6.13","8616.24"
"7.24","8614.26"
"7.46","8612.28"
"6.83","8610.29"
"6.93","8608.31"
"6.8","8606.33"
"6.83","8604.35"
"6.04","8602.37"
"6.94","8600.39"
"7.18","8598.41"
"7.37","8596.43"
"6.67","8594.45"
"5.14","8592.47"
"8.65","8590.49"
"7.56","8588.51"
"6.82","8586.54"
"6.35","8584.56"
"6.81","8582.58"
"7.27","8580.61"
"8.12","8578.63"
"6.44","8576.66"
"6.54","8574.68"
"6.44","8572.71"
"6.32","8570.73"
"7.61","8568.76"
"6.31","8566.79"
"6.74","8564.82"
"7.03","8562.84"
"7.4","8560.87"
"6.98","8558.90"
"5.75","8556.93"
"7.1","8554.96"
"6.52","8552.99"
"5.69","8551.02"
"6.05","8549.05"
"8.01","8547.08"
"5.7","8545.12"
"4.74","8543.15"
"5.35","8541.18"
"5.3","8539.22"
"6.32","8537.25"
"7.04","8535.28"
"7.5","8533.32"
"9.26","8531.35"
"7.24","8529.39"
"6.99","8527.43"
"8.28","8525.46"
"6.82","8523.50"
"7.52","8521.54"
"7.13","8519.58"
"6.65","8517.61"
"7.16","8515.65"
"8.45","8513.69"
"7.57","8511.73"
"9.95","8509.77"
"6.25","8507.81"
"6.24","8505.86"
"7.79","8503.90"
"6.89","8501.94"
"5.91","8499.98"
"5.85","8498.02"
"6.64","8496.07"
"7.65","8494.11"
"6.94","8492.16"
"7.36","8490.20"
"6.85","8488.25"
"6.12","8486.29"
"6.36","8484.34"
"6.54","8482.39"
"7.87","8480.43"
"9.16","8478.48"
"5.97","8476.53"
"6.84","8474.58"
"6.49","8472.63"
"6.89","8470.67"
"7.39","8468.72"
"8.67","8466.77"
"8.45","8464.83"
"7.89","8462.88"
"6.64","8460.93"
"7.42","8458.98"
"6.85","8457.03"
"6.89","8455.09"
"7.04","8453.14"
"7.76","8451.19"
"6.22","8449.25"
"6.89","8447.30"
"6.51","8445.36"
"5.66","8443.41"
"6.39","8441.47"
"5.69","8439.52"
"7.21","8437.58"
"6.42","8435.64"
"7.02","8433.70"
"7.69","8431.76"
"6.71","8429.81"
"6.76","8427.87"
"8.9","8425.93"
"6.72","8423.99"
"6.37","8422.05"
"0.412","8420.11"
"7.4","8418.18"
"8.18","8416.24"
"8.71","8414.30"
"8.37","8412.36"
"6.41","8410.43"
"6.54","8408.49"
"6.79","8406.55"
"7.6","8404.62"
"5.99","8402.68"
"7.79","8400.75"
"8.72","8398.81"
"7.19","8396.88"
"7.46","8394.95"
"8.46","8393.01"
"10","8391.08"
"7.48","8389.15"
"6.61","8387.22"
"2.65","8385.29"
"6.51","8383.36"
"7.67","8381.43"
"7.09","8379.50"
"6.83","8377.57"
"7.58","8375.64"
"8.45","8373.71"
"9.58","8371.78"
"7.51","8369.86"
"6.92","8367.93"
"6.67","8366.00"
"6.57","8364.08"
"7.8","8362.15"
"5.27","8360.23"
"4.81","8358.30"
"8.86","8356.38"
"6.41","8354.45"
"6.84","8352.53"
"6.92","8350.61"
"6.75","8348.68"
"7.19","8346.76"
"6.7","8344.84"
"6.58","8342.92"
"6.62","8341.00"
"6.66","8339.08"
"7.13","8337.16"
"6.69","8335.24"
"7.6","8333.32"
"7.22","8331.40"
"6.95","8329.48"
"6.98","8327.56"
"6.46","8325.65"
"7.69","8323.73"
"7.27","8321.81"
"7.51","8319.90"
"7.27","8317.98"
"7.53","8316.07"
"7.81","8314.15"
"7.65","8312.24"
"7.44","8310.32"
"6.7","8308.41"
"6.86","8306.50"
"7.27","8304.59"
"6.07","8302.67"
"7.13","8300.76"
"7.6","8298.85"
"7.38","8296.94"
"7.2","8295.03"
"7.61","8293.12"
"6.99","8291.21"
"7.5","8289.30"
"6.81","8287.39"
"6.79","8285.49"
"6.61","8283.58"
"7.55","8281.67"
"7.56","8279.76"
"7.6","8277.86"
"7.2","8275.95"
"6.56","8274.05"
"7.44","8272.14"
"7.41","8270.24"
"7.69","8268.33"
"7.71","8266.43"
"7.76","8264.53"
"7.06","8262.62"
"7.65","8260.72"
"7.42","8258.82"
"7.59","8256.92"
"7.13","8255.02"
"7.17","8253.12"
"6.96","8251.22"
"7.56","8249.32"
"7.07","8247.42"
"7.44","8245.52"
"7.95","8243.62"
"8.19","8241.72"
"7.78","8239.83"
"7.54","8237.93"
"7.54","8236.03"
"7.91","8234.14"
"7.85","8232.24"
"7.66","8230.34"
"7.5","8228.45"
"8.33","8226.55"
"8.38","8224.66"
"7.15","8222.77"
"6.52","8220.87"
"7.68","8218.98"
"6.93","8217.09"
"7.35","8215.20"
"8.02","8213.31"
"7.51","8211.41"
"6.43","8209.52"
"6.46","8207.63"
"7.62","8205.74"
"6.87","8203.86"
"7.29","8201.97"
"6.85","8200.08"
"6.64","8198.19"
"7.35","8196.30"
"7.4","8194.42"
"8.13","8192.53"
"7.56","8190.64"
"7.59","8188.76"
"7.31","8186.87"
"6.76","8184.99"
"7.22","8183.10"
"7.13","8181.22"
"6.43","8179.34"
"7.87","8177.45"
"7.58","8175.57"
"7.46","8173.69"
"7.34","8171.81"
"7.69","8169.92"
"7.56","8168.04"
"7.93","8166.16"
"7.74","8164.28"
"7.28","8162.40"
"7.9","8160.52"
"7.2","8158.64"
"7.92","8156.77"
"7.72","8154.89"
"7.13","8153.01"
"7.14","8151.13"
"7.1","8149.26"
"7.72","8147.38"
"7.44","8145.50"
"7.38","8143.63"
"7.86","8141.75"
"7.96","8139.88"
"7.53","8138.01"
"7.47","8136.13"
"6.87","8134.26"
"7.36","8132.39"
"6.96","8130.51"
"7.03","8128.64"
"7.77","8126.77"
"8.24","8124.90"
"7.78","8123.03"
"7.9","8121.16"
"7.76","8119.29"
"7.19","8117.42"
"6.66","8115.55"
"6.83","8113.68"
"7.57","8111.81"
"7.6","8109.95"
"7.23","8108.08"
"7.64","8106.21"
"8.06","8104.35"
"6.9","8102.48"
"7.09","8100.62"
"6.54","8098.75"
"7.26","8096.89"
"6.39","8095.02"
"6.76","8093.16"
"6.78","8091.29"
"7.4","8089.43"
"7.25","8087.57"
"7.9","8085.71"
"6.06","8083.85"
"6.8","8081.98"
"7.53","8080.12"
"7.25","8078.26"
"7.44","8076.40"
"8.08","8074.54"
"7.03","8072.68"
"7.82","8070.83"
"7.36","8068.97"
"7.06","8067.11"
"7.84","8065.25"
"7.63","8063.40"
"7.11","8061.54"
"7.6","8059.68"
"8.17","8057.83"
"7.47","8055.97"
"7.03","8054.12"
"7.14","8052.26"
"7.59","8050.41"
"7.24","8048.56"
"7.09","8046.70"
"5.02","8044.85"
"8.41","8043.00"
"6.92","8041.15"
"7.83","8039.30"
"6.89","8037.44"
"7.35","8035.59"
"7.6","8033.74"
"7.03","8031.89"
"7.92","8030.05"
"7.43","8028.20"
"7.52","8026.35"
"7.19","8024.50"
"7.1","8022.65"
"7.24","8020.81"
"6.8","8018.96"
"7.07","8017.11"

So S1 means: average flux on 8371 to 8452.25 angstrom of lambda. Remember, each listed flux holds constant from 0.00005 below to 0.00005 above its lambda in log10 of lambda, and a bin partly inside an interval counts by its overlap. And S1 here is 7.03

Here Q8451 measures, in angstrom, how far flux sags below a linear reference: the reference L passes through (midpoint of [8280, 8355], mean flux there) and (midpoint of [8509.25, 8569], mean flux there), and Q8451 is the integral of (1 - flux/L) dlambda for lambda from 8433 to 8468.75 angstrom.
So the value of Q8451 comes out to 0.0 angstrom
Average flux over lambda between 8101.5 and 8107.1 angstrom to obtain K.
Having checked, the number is 7.54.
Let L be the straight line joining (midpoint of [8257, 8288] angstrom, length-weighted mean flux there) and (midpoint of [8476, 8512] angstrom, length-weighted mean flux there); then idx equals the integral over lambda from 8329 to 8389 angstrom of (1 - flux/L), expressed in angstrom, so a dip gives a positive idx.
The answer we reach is 2.6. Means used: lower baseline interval 7.32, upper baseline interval 7.05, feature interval 6.9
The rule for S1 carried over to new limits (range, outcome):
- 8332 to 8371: 6.84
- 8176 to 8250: 7.41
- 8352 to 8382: 7.18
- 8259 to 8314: 7.25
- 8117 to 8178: 7.54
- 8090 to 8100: 6.78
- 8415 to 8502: 6.86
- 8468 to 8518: 7.07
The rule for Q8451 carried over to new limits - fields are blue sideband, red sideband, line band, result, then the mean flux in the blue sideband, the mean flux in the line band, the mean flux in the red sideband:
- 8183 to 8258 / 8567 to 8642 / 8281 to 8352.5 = 2.05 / 7.41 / 7.09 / 7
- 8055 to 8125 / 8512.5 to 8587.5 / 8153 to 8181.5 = -1.04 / 7.33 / 7.51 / 6.84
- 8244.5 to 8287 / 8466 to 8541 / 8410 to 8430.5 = 1.05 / 7.31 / 6.83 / 7.13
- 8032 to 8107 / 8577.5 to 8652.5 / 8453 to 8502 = 0.45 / 7.25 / 7.06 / 7.09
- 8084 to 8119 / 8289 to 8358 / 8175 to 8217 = -0.57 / 7.16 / 7.23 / 7.11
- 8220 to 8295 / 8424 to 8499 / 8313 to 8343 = 0.61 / 7.44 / 7.14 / 7.01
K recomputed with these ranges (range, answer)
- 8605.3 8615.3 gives 7.05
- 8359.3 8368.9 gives 6.65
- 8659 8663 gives 5.52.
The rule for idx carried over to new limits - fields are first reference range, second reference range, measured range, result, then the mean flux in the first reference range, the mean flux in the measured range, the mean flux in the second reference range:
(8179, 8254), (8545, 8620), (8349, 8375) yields 0.15 angstrom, 7.38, 7.12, 6.82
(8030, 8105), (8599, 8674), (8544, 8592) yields 0.87 angstrom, 7.25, 6.82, 6.9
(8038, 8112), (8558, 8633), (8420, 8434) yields 0.81 angstrom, 7.27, 6.65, 6.96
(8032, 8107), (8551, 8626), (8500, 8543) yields -1.40 angstrom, 7.25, 7.15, 6.87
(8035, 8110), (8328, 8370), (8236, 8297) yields -3.62 angstrom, 7.25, 7.37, 6.84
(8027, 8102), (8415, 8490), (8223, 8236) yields -1.41 angstrom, 7.25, 7.87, 6.89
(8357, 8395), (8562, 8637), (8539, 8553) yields 2.15 angstrom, 7.1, 5.91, 6.95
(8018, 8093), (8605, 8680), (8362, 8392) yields -0.67 angstrom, 7.29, 7.23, 6.88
